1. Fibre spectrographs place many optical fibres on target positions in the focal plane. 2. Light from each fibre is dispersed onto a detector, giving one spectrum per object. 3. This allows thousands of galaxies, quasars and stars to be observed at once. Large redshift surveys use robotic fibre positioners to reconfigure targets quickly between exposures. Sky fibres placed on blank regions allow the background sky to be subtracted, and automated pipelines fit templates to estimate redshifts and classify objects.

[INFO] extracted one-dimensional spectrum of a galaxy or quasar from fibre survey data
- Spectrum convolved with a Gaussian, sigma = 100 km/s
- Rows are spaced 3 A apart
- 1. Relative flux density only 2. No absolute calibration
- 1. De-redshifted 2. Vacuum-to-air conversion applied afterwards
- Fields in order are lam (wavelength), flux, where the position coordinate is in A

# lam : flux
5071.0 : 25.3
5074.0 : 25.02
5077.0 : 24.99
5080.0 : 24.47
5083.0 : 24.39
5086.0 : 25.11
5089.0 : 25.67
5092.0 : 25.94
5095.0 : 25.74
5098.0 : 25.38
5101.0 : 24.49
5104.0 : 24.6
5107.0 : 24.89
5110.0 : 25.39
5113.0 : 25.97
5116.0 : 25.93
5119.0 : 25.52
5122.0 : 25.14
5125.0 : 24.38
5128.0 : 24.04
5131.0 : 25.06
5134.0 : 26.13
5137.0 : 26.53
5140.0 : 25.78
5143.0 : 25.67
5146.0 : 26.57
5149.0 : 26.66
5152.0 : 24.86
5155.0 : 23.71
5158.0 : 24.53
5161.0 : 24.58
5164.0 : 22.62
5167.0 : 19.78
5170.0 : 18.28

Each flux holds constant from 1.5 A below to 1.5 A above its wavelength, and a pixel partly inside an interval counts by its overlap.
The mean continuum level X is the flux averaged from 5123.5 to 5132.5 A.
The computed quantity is 24.5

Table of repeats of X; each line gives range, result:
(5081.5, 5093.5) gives 25.3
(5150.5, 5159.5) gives 24.4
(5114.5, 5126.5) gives 25.2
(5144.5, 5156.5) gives 25.4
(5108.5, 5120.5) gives 25.7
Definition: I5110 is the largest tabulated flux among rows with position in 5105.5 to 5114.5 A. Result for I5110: 25.97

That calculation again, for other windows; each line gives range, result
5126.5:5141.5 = 26.53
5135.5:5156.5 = 26.66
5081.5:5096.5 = 25.94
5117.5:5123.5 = 25.52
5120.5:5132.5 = 25.14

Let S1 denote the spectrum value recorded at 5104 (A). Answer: 24.6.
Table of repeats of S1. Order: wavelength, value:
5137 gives 26.53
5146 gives 26.57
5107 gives 24.89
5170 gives 18.28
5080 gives 24.47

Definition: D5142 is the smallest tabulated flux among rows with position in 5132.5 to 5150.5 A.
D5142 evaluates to 25.67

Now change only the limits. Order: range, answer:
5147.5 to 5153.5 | 24.86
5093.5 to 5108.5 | 24.49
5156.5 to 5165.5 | 22.62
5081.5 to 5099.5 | 24.39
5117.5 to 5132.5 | 24.04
